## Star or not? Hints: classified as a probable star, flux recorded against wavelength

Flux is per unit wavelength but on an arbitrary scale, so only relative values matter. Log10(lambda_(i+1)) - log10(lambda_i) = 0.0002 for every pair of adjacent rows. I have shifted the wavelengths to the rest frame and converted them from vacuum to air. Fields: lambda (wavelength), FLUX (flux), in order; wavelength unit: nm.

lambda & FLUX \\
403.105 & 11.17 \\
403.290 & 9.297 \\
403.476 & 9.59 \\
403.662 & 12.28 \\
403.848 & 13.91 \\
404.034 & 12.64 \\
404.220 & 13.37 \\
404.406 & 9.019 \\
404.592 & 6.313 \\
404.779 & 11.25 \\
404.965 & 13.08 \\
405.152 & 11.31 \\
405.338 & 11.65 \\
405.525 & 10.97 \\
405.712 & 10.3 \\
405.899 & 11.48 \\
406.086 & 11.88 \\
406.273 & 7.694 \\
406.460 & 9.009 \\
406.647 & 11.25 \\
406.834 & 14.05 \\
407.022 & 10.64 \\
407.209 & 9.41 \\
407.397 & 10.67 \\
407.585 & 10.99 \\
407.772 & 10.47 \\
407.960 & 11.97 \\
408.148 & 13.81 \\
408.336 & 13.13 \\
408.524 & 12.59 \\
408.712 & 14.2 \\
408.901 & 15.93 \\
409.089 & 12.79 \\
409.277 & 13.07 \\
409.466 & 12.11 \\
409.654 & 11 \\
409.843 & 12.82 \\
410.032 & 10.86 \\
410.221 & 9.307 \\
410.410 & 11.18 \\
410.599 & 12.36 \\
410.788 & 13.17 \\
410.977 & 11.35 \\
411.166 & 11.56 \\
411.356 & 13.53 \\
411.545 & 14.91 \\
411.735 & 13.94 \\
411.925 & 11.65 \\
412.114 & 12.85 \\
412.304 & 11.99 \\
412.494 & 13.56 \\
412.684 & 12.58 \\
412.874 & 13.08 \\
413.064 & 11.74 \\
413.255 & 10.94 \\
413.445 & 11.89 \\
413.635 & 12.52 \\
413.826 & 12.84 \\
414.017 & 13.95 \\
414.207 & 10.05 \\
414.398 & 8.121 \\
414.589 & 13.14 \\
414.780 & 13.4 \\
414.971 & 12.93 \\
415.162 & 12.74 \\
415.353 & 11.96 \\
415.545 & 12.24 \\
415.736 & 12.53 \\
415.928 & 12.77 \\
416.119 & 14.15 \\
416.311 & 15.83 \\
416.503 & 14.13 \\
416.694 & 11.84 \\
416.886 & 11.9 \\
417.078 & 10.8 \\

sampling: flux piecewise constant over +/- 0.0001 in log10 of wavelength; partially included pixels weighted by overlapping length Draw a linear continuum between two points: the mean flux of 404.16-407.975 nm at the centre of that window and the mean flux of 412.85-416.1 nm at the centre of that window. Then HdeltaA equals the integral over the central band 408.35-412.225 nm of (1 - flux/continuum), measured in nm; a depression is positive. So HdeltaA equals -0.37 nm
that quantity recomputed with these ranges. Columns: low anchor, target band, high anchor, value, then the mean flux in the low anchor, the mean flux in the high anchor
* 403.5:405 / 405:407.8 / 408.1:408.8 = 0.347 nm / 11.3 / 13.4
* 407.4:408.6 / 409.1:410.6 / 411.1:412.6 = 0.108 nm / 12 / 13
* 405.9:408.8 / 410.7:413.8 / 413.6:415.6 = -0.171 nm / 11.5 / 12.2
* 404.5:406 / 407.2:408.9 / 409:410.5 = -0.140 nm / 10.8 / 11.6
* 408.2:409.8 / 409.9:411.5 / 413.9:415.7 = 0.126 nm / 13.1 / 12.1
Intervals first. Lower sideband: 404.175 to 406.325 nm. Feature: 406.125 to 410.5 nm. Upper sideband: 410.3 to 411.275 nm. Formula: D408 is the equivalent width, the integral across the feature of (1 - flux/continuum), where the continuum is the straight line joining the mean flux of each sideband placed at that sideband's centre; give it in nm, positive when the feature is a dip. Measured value -0.13 nm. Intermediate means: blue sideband 10.7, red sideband 11.9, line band 11.7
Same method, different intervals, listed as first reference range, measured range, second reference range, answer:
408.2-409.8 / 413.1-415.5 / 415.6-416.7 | 0.26 nm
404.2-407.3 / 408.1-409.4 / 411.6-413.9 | -0.24 nm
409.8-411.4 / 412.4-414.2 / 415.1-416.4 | 0.00 nm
